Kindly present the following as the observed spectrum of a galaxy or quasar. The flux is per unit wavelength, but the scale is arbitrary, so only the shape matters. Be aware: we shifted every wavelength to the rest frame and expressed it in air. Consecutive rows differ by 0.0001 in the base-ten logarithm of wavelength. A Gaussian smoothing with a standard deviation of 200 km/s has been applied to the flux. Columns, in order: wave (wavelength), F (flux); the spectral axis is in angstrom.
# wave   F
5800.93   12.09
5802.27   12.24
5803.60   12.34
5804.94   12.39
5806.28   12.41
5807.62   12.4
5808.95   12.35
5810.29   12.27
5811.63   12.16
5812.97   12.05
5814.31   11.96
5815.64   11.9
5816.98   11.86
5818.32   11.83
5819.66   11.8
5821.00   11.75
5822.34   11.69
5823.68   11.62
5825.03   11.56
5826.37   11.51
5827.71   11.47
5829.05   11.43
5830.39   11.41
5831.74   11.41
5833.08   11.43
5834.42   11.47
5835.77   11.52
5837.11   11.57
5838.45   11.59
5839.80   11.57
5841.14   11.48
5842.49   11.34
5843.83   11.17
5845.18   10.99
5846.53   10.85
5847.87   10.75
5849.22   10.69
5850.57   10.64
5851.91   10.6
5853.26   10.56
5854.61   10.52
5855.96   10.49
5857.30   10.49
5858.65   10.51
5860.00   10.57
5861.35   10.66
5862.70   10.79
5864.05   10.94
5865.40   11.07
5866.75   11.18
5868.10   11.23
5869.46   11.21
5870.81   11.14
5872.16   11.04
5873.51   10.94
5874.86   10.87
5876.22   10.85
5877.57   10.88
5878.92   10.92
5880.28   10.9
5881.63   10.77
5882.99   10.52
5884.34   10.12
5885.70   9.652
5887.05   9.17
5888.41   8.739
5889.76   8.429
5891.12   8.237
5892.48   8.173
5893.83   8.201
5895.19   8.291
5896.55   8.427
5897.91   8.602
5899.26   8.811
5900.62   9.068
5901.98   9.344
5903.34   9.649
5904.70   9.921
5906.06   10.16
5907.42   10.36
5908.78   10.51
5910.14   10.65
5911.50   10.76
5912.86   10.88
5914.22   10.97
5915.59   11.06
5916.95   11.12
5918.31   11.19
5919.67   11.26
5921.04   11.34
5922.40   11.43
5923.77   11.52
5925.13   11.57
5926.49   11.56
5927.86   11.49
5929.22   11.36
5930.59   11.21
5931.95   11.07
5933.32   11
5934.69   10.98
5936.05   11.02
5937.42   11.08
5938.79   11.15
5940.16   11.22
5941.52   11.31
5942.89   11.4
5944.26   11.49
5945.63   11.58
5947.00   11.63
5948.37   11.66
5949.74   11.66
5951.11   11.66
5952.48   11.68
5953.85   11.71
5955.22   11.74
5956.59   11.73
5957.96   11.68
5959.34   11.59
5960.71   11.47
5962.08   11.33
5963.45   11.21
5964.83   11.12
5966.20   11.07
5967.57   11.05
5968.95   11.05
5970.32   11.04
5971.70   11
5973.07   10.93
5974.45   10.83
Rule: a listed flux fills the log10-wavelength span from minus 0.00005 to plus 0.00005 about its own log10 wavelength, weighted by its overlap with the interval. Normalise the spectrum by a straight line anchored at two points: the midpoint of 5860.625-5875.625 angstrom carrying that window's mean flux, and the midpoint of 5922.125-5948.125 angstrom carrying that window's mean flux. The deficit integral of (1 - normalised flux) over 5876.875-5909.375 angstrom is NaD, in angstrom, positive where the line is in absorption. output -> 4.76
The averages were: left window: 11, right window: 11.3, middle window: 9.49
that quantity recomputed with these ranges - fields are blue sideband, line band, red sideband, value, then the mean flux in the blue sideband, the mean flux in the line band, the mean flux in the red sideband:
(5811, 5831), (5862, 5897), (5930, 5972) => 4.4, 11.7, 10.1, 11.3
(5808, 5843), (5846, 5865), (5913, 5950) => 1.5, 11.7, 10.7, 11.3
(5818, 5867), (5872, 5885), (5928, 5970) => 0.5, 11.2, 10.8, 11.4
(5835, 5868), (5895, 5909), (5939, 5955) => 2.3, 10.9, 9.38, 11.5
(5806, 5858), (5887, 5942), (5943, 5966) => 5.7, 11.4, 10.3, 11.5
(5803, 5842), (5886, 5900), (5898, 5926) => 2.9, 11.8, 8.55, 10.5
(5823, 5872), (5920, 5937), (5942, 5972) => 0.1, 11.1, 11.3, 11.4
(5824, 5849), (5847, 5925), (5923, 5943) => 6.8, 11.4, 10.3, 11.3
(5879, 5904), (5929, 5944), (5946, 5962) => -0.3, 9.21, 11.2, 11.6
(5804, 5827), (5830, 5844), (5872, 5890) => -0.1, 12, 11.5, 10.3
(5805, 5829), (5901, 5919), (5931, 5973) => 1.6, 11.9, 10.5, 11.3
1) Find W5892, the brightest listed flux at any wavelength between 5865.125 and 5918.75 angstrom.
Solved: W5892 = 11.23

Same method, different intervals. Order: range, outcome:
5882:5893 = 10.52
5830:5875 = 11.59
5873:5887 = 10.94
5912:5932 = 11.57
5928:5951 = 11.66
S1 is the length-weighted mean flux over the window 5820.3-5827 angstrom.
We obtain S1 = 11.6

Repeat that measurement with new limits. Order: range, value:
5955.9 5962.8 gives 11.6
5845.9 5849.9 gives 10.8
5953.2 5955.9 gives 11.7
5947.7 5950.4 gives 11.7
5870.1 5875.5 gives 11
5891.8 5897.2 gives 8.27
